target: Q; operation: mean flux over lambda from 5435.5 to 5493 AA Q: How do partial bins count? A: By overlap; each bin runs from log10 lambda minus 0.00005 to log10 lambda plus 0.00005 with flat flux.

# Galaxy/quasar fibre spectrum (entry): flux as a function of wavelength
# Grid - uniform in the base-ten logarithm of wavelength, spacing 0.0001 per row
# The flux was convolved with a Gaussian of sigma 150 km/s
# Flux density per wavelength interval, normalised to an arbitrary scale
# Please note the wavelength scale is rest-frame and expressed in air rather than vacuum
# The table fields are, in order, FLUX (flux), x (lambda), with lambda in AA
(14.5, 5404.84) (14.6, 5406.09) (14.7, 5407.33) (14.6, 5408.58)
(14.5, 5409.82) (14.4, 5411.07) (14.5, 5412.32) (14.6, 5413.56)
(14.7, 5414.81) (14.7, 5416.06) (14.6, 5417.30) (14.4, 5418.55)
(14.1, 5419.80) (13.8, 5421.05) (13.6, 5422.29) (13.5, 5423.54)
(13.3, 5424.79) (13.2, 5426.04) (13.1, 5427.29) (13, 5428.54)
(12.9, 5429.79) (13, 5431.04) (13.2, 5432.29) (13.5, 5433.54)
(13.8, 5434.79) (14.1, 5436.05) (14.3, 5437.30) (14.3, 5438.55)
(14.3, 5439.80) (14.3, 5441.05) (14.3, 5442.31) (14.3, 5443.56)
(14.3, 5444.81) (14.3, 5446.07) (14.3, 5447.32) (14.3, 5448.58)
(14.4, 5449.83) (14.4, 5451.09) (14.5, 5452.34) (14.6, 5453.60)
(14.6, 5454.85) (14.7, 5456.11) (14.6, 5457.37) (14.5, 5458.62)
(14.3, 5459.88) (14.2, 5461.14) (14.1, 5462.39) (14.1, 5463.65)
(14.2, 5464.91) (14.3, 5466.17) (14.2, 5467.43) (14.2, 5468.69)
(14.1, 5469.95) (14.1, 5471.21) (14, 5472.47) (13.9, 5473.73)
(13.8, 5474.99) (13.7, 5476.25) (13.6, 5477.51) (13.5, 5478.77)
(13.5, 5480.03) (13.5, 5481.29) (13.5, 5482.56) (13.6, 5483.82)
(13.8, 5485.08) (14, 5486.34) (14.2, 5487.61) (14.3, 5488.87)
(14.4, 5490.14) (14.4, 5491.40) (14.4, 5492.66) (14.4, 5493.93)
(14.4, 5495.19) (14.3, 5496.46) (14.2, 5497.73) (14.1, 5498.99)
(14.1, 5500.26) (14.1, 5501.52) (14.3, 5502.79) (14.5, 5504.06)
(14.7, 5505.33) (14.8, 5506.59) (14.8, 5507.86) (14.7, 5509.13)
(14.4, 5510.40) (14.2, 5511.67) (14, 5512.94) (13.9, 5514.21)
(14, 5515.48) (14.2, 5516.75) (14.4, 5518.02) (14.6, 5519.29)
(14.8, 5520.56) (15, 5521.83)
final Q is 14.2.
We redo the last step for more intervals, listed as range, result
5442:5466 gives 14.4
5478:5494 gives 13.9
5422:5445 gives 13.7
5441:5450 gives 14.3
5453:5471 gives 14.3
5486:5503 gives 14.3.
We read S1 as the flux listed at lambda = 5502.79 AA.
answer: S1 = 14.3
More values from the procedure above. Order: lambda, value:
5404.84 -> 14.5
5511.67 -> 14.2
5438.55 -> 14.3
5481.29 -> 13.5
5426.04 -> 13.2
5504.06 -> 14.5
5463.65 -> 14.1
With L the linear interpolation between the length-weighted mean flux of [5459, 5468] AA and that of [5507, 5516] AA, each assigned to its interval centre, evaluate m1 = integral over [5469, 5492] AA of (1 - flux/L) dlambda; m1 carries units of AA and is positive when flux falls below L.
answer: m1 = 0.56 AA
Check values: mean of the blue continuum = 14.2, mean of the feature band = 13.9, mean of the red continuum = 14.3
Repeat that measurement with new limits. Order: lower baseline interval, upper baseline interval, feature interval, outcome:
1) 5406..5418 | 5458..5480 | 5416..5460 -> 0.9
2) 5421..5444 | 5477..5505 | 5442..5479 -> -1.0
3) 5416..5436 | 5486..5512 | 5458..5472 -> -0.2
